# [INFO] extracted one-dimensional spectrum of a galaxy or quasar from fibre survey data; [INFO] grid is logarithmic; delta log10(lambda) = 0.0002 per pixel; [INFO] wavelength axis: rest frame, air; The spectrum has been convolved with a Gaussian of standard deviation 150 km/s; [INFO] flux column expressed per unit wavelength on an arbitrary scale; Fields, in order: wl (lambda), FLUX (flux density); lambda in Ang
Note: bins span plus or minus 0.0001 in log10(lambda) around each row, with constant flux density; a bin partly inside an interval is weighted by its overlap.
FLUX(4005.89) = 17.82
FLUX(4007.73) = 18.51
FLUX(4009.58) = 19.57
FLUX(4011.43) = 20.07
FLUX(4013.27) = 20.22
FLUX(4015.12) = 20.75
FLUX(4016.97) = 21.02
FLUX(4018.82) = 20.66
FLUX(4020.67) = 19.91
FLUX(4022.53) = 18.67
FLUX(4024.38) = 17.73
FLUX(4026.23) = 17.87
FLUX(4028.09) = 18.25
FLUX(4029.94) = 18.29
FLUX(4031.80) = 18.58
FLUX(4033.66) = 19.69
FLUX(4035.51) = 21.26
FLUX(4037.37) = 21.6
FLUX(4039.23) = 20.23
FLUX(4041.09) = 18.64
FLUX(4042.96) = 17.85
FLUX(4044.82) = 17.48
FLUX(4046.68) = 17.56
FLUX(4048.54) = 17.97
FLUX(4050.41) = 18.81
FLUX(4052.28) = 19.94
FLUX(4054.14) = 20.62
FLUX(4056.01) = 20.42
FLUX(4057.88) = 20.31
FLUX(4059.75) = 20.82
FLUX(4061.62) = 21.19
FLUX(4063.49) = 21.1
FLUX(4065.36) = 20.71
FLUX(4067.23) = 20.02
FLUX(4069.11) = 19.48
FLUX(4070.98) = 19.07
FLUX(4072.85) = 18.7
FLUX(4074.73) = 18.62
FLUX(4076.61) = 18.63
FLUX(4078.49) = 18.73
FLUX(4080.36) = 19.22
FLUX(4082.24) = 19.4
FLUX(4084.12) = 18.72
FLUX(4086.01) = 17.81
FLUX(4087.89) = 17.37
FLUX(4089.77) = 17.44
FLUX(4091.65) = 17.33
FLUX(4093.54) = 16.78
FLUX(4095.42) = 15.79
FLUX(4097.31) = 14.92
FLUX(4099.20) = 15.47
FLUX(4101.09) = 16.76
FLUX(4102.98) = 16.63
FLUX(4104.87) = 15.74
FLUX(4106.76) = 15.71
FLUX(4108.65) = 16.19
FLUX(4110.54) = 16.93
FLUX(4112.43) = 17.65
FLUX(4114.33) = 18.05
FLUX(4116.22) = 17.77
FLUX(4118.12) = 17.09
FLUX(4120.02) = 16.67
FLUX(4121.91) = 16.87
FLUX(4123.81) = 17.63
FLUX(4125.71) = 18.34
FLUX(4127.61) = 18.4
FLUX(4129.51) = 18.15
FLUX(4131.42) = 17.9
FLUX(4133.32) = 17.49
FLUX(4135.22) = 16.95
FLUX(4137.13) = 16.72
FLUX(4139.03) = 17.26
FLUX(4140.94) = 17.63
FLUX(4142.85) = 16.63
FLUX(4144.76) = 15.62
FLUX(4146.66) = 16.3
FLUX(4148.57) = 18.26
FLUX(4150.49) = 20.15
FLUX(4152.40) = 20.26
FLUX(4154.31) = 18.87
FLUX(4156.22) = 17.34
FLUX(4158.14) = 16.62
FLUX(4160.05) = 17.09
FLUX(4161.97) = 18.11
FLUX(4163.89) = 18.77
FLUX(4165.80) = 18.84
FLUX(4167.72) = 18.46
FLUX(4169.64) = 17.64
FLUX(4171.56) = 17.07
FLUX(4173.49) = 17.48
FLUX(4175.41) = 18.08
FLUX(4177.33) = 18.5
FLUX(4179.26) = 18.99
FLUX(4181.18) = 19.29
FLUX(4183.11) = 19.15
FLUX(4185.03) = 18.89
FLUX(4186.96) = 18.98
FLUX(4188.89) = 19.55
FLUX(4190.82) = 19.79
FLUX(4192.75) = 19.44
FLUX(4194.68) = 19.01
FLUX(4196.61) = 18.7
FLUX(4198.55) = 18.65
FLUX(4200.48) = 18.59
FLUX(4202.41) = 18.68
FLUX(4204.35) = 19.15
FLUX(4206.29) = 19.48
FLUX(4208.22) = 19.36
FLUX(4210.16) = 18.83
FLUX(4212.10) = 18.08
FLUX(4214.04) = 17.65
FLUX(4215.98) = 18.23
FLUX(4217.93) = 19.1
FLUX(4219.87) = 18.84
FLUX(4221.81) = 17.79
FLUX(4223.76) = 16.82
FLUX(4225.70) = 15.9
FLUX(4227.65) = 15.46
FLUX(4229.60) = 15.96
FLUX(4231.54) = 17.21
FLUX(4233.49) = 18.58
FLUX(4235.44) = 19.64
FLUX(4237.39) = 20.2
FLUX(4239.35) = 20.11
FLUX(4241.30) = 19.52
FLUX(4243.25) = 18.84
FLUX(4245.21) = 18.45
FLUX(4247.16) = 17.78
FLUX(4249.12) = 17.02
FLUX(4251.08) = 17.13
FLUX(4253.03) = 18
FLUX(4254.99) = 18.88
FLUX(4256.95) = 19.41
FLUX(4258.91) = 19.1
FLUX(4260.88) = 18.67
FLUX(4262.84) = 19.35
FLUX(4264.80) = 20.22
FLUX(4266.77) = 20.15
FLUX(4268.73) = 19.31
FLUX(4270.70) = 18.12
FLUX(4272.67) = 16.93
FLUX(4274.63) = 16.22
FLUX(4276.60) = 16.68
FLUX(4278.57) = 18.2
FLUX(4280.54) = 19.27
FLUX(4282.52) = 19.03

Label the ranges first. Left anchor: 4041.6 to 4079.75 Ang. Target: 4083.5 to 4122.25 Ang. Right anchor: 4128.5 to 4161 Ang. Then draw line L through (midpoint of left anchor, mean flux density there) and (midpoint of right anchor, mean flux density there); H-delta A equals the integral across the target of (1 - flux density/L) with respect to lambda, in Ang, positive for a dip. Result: 3.5 Ang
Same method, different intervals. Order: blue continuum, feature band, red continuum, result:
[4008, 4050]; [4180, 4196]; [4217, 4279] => -0.6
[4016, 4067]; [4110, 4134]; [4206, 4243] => 1.7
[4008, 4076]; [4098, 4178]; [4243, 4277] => 6.5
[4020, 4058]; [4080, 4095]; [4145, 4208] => 0.8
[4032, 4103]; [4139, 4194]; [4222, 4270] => 0.9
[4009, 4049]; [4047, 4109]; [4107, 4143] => -0.2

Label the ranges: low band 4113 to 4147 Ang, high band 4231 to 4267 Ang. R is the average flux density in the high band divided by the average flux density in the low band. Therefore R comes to 1.09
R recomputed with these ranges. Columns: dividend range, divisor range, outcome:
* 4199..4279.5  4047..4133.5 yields 1.01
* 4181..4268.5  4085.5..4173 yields 1.07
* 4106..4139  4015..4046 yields 0.90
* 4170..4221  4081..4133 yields 1.09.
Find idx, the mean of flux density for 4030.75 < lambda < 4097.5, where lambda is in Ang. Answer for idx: 19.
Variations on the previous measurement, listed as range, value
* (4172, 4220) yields 18.8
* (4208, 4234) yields 17.6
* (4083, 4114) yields 16.7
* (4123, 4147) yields 17.3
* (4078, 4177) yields 17.5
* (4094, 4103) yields 15.9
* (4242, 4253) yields 17.9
